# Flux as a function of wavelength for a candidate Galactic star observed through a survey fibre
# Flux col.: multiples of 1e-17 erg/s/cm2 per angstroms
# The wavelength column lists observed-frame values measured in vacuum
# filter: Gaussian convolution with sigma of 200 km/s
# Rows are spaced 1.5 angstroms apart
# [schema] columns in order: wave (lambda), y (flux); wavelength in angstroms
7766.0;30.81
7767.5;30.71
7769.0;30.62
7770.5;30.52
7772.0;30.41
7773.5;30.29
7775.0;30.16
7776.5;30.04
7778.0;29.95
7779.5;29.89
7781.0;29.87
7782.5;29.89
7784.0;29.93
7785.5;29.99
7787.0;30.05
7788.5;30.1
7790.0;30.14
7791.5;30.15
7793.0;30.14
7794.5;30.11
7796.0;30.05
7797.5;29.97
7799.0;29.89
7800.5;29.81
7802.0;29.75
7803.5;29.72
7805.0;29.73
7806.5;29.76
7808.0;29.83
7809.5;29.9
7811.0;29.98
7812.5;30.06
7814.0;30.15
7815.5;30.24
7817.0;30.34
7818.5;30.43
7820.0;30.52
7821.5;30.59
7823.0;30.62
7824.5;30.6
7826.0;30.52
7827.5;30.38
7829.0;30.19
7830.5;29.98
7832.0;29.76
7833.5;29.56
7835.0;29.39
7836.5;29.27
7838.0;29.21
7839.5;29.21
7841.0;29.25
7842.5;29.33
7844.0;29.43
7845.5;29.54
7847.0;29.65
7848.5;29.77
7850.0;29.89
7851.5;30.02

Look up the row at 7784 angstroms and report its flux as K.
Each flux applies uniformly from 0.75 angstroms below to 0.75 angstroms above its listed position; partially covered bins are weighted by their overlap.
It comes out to 29.93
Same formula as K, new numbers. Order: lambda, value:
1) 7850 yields 29.89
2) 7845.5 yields 29.54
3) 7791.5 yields 30.15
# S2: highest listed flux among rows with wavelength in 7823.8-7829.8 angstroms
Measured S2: 30.6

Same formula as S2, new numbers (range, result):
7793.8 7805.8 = 30.11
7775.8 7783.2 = 30.04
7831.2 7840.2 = 29.76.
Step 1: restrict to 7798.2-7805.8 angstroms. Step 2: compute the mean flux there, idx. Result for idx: 29.8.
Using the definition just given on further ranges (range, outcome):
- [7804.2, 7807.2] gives 29.7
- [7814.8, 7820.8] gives 30.4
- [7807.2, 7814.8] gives 30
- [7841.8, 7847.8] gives 29.5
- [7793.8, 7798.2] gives 30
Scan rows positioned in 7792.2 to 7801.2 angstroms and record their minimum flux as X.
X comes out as 29.81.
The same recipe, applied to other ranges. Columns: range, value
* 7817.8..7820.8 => 30.43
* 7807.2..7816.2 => 29.83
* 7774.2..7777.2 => 30.04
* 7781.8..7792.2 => 29.89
